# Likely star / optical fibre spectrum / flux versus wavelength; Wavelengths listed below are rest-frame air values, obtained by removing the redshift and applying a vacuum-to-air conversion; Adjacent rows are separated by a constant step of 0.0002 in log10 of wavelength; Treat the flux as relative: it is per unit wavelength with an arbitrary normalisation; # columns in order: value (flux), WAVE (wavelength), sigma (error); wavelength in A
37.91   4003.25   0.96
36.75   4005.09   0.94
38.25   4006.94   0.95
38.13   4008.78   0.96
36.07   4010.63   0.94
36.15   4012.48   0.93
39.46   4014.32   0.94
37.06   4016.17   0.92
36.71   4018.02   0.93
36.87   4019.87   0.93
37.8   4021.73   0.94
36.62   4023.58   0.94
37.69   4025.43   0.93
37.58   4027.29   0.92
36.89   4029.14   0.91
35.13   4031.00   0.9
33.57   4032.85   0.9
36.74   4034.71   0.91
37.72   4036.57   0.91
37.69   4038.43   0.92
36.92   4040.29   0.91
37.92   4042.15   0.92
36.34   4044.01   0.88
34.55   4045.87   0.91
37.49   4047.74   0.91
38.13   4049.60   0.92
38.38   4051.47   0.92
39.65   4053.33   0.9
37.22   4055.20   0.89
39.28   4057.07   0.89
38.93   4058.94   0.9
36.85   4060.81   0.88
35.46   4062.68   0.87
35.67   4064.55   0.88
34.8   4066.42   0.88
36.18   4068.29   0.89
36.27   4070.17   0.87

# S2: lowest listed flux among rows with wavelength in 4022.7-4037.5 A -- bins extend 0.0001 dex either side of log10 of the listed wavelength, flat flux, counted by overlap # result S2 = 33.57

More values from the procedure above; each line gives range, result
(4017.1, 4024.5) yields 36.62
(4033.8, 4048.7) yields 34.55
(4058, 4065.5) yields 35.46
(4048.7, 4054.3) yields 38.13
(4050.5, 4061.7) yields 36.85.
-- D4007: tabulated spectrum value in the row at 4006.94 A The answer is 38.25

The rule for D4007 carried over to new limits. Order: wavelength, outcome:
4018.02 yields 36.71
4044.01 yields 36.34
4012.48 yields 36.15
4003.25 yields 37.91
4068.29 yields 36.18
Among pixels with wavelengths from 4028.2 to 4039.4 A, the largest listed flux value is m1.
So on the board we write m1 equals 37.72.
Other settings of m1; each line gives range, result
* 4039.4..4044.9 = 37.92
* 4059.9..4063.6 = 36.85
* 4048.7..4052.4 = 38.38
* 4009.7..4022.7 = 39.46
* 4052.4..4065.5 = 39.65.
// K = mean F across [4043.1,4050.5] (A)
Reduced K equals 36.6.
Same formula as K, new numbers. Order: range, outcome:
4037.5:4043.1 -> 37.5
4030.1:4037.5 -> 35.8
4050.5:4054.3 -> 39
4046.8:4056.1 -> 38.2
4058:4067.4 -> 36.4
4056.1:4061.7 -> 38.3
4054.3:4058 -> 38.2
